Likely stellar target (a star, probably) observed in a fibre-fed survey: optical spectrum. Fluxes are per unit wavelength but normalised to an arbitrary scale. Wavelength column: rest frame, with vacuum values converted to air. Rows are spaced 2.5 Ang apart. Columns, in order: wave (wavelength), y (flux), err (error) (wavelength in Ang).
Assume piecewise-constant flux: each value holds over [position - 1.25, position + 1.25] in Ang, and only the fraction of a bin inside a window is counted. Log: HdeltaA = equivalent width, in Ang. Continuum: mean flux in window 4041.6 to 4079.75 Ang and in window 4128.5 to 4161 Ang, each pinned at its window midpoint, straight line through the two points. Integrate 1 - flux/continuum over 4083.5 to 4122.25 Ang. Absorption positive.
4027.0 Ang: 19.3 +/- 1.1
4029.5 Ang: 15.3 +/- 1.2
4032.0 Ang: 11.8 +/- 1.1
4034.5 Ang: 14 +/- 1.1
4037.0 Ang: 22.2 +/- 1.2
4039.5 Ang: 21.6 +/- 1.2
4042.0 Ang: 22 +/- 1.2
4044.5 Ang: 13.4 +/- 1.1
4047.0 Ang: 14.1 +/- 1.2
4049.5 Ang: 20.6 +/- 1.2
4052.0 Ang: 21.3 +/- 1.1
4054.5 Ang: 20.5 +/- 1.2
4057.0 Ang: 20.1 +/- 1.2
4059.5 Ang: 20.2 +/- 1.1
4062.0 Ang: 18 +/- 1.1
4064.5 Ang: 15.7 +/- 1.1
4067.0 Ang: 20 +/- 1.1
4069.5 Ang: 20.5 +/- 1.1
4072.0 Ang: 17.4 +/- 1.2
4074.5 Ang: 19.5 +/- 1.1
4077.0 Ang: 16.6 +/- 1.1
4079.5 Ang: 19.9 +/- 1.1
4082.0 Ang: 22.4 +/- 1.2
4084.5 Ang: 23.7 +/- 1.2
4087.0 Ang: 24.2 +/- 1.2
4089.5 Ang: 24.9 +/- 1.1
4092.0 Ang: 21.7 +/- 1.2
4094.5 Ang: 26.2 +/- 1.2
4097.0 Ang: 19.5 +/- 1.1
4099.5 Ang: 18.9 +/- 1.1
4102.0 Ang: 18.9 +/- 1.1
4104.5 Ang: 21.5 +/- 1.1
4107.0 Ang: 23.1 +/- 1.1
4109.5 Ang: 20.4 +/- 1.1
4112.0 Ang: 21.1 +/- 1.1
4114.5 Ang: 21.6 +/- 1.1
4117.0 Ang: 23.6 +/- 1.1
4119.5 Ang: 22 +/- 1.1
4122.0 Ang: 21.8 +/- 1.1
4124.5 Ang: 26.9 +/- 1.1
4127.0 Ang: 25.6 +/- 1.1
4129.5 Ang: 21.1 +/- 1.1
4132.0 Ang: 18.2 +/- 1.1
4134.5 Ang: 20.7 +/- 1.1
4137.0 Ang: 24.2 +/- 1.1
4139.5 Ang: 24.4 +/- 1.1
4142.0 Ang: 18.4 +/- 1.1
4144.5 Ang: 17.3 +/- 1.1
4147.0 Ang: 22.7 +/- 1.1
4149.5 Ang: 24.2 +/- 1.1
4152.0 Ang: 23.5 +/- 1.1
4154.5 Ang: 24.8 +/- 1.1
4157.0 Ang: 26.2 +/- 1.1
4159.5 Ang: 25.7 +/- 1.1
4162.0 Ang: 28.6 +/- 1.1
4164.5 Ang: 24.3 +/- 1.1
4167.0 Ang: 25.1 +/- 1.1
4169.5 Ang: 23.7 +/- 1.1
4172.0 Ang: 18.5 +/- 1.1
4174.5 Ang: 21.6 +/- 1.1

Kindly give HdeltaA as -2.89 Ang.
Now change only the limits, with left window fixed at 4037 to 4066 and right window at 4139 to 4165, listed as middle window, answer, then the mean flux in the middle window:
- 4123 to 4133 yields -0.24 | 23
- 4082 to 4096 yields -2.14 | 23.9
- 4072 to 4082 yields 0.60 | 19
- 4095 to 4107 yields 0.46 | 20.5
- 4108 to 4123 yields 0.12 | 21.8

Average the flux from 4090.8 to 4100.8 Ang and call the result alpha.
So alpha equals 21.6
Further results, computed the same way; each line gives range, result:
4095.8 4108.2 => 20.4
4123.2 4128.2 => 26.2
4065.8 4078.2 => 18.8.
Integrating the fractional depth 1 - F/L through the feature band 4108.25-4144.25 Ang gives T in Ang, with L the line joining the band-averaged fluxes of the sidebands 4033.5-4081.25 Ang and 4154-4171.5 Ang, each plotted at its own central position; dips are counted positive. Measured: 1.6 Ang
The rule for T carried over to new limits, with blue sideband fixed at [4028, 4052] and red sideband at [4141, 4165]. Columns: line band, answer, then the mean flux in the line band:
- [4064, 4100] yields -2.0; 20.9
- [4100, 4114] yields 0.1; 20.9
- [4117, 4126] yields -0.7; 23.6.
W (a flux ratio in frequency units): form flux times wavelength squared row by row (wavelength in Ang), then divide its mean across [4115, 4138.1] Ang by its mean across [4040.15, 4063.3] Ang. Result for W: 1.24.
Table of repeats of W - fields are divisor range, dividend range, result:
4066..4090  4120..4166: 1.15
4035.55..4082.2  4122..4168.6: 1.27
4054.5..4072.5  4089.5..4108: 1.16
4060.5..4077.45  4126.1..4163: 1.30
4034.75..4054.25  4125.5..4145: 1.17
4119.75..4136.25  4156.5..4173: 1.12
